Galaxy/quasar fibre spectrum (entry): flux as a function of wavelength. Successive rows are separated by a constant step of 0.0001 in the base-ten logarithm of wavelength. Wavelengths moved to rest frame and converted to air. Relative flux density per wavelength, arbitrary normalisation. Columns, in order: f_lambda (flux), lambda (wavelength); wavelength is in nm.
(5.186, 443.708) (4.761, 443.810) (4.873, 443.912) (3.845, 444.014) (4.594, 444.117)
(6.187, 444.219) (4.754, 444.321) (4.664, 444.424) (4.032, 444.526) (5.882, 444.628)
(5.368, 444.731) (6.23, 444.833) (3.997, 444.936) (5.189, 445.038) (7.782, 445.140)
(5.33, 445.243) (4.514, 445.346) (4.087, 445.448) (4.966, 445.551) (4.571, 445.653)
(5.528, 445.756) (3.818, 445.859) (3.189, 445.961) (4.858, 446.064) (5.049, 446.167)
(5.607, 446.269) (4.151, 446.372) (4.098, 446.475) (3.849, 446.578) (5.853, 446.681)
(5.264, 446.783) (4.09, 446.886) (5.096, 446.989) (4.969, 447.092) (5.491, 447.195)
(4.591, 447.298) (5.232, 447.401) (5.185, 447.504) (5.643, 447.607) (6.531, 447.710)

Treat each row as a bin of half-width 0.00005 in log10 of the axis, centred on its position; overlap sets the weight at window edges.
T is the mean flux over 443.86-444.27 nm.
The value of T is 4.88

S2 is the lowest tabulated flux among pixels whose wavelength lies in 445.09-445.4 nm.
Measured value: 4.514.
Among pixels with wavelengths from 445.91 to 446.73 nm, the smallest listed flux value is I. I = 3.189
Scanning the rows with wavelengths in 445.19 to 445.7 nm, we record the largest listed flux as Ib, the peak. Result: 5.33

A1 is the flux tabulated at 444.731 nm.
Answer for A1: 5.368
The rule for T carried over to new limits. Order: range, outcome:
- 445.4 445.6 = 4.52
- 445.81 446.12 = 3.97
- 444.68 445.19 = 5.72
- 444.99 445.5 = 5.38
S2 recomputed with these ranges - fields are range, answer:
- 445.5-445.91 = 3.818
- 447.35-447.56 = 5.185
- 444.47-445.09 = 3.997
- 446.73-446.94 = 4.09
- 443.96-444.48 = 3.845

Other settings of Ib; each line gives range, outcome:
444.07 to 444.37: 6.187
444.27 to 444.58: 4.754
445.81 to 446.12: 4.858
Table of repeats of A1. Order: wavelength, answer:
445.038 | 5.189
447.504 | 5.185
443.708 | 5.186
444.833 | 6.23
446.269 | 5.607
